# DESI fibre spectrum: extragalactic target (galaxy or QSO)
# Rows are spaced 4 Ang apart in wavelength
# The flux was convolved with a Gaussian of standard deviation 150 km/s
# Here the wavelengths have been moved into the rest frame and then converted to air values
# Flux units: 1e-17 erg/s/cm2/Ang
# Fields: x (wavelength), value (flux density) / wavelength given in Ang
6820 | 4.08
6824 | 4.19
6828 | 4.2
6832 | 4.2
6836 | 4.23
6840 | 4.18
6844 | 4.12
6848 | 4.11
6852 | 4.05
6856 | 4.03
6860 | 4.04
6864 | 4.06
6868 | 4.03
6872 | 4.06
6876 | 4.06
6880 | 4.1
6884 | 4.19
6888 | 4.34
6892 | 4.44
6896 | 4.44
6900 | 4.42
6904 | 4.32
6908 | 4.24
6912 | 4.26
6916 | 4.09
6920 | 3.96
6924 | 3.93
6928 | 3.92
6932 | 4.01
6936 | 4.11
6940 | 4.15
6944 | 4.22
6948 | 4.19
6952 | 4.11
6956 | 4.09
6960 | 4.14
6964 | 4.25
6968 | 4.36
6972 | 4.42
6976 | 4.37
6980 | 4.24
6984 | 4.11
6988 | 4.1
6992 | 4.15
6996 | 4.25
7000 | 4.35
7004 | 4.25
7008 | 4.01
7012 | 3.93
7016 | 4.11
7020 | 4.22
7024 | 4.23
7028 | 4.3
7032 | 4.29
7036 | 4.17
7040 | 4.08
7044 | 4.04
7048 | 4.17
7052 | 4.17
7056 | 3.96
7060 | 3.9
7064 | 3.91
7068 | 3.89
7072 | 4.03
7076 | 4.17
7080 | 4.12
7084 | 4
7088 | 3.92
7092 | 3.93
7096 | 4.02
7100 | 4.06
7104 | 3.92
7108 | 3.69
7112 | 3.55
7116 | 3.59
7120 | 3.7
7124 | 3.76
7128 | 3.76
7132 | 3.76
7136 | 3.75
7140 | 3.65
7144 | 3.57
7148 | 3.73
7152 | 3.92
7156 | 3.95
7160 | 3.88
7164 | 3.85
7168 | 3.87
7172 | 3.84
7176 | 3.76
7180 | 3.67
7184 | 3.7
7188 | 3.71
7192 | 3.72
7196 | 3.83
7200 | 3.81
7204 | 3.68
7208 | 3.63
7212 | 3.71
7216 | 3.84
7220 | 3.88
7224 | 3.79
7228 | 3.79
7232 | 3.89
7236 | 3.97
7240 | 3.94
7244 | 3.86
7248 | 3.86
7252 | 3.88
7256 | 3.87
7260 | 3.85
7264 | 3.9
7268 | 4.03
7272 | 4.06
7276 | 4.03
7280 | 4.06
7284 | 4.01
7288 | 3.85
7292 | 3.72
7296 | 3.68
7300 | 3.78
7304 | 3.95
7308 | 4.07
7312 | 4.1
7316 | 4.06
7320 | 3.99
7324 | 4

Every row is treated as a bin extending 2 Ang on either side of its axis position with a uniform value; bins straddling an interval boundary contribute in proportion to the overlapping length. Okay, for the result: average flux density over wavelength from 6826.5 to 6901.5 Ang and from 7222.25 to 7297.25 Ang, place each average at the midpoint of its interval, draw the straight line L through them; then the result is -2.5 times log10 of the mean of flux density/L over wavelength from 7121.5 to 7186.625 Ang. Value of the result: 0.06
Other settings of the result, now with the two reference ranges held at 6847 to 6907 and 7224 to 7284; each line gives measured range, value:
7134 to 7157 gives 0.069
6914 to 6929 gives 0.046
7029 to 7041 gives -0.033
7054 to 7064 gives 0.036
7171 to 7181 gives 0.062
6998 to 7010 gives -0.028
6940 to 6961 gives -0.005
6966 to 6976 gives -0.069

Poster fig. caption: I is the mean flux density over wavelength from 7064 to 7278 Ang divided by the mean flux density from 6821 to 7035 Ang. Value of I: 0.9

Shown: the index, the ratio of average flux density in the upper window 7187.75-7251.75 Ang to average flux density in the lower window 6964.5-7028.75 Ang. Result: 0.90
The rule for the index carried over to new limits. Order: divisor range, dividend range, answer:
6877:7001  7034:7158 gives 0.93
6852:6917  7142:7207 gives 0.90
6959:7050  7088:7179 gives 0.90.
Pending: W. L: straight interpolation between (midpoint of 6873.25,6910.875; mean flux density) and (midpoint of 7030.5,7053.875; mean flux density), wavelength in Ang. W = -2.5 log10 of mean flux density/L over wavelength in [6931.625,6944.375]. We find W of 0.03 mag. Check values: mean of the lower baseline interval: 4.28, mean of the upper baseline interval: 4.15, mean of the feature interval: 4.12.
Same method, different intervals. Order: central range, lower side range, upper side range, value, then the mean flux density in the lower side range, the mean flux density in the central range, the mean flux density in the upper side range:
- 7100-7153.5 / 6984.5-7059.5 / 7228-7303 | 0.09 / 4.15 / 3.73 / 3.9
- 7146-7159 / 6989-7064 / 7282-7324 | 0.05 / 4.14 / 3.87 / 3.92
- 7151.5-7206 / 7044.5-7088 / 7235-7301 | 0.05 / 4.03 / 3.8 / 3.9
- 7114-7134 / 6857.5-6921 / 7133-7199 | 0.04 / 4.19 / 3.71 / 3.78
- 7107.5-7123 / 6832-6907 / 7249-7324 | 0.11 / 4.18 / 3.64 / 3.94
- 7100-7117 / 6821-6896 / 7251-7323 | 0.08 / 4.15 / 3.74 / 3.94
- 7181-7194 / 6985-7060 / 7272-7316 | 0.09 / 4.15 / 3.71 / 3.94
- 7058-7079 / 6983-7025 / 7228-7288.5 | 0.03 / 4.15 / 3.99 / 3.93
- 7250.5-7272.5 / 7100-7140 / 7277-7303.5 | -0.02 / 3.73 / 3.92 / 3.86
